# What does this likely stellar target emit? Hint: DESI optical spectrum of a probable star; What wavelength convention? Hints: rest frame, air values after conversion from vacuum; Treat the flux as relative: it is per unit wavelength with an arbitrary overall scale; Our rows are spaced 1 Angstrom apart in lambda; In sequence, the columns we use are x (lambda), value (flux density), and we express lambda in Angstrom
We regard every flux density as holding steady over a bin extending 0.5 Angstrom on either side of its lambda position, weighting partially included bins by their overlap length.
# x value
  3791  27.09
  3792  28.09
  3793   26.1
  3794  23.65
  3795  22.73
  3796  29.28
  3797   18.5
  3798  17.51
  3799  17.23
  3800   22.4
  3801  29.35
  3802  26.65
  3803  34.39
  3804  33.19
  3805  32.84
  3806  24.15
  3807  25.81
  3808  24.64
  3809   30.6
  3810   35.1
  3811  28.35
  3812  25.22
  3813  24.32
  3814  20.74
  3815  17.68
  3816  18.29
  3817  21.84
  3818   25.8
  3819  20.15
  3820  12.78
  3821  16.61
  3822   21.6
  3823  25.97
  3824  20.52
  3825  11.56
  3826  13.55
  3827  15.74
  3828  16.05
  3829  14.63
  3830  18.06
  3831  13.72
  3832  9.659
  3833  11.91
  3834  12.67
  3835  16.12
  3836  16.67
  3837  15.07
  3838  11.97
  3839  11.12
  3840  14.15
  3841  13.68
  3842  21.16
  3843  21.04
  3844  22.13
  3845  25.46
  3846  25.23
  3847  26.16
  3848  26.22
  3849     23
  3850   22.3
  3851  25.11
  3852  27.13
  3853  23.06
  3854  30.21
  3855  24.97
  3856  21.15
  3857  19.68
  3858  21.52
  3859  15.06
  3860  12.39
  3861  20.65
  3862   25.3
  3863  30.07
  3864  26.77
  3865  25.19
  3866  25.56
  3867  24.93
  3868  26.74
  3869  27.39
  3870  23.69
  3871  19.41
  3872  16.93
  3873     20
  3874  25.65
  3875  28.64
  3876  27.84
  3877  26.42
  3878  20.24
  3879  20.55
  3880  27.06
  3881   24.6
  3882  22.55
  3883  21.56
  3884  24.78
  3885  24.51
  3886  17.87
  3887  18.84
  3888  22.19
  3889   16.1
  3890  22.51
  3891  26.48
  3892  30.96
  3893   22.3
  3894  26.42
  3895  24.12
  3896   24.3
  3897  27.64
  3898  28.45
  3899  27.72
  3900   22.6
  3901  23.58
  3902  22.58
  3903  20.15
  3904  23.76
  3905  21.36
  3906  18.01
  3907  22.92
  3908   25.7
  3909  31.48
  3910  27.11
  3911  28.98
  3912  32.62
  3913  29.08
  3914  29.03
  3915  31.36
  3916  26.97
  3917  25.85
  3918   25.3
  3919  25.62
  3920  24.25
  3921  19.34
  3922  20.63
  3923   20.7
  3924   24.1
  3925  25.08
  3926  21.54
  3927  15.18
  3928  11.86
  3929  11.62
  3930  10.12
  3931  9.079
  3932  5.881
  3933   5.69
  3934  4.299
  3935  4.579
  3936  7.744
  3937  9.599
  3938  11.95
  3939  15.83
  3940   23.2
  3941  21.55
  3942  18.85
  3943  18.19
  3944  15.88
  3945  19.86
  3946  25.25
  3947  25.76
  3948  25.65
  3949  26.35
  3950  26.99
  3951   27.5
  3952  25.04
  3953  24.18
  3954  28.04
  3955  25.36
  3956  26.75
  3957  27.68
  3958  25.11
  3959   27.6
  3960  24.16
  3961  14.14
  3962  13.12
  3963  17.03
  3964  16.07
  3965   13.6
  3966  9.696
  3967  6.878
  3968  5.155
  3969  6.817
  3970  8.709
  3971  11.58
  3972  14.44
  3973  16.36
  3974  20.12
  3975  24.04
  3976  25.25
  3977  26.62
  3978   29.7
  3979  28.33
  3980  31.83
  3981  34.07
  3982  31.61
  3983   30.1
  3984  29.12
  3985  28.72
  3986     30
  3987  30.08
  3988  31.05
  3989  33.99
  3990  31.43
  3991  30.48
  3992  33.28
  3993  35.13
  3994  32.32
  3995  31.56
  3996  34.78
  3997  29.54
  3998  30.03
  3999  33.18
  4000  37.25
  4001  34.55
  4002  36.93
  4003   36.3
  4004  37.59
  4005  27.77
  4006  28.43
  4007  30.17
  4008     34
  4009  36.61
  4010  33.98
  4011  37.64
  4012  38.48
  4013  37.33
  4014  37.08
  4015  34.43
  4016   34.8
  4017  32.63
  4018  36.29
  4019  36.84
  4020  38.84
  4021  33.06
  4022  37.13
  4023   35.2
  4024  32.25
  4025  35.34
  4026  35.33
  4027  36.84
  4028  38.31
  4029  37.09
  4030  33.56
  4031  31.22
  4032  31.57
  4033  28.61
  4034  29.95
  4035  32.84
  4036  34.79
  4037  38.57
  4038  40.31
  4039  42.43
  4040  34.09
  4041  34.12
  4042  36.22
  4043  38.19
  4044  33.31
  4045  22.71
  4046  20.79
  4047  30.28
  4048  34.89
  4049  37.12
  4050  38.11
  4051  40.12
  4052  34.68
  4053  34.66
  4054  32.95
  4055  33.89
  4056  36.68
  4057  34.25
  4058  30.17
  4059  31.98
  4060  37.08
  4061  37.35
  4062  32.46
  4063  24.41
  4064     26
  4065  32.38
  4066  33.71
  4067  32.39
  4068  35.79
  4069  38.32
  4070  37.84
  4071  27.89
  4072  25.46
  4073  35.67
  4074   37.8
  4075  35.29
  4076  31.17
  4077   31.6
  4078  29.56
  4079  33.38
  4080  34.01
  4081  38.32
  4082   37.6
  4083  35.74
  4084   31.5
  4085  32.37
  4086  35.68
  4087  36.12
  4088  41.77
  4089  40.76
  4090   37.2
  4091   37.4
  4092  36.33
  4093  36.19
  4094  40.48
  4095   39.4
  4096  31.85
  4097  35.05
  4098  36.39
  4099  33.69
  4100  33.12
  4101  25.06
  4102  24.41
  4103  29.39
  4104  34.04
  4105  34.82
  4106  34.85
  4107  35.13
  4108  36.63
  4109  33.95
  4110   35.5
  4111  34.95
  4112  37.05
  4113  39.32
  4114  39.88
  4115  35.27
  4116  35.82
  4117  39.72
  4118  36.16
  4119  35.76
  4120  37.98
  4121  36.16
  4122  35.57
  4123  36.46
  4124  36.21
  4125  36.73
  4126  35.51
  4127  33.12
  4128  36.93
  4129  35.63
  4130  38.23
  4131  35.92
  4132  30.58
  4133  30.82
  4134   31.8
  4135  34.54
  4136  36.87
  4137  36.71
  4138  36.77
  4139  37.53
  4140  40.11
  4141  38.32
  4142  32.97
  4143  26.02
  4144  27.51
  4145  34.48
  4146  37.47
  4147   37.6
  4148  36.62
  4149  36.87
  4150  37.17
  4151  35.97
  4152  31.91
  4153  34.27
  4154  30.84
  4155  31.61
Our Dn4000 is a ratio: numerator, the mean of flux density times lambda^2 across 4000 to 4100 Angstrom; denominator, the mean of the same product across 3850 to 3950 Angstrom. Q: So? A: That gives 1.69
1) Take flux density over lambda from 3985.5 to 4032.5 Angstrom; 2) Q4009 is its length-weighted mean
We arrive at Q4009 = 34.1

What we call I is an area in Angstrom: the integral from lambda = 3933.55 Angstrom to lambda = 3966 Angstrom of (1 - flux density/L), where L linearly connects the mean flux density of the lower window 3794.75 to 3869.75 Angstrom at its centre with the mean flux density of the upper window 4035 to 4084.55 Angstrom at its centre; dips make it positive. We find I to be 9.55 Angstrom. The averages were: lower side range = 21.7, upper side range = 33.8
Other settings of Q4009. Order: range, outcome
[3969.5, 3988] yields 25.2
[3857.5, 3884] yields 23.4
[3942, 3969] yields 20.5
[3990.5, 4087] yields 34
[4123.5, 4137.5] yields 35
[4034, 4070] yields 33.9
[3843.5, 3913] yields 24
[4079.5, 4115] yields 35.3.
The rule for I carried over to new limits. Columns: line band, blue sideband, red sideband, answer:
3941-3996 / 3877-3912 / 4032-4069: 9.45 Angstrom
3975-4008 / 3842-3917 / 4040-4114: -1.86 Angstrom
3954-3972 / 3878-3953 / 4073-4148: 5.84 Angstrom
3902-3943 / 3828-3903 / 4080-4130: 8.63 Angstrom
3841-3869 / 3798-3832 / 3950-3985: -1.96 Angstrom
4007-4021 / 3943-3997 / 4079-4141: -4.10 Angstrom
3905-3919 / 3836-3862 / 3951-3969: -4.97 Angstrom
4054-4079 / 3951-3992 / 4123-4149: -2.44 Angstrom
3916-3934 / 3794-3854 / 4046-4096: 6.04 Angstrom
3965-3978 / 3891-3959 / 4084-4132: 5.26 Angstrom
